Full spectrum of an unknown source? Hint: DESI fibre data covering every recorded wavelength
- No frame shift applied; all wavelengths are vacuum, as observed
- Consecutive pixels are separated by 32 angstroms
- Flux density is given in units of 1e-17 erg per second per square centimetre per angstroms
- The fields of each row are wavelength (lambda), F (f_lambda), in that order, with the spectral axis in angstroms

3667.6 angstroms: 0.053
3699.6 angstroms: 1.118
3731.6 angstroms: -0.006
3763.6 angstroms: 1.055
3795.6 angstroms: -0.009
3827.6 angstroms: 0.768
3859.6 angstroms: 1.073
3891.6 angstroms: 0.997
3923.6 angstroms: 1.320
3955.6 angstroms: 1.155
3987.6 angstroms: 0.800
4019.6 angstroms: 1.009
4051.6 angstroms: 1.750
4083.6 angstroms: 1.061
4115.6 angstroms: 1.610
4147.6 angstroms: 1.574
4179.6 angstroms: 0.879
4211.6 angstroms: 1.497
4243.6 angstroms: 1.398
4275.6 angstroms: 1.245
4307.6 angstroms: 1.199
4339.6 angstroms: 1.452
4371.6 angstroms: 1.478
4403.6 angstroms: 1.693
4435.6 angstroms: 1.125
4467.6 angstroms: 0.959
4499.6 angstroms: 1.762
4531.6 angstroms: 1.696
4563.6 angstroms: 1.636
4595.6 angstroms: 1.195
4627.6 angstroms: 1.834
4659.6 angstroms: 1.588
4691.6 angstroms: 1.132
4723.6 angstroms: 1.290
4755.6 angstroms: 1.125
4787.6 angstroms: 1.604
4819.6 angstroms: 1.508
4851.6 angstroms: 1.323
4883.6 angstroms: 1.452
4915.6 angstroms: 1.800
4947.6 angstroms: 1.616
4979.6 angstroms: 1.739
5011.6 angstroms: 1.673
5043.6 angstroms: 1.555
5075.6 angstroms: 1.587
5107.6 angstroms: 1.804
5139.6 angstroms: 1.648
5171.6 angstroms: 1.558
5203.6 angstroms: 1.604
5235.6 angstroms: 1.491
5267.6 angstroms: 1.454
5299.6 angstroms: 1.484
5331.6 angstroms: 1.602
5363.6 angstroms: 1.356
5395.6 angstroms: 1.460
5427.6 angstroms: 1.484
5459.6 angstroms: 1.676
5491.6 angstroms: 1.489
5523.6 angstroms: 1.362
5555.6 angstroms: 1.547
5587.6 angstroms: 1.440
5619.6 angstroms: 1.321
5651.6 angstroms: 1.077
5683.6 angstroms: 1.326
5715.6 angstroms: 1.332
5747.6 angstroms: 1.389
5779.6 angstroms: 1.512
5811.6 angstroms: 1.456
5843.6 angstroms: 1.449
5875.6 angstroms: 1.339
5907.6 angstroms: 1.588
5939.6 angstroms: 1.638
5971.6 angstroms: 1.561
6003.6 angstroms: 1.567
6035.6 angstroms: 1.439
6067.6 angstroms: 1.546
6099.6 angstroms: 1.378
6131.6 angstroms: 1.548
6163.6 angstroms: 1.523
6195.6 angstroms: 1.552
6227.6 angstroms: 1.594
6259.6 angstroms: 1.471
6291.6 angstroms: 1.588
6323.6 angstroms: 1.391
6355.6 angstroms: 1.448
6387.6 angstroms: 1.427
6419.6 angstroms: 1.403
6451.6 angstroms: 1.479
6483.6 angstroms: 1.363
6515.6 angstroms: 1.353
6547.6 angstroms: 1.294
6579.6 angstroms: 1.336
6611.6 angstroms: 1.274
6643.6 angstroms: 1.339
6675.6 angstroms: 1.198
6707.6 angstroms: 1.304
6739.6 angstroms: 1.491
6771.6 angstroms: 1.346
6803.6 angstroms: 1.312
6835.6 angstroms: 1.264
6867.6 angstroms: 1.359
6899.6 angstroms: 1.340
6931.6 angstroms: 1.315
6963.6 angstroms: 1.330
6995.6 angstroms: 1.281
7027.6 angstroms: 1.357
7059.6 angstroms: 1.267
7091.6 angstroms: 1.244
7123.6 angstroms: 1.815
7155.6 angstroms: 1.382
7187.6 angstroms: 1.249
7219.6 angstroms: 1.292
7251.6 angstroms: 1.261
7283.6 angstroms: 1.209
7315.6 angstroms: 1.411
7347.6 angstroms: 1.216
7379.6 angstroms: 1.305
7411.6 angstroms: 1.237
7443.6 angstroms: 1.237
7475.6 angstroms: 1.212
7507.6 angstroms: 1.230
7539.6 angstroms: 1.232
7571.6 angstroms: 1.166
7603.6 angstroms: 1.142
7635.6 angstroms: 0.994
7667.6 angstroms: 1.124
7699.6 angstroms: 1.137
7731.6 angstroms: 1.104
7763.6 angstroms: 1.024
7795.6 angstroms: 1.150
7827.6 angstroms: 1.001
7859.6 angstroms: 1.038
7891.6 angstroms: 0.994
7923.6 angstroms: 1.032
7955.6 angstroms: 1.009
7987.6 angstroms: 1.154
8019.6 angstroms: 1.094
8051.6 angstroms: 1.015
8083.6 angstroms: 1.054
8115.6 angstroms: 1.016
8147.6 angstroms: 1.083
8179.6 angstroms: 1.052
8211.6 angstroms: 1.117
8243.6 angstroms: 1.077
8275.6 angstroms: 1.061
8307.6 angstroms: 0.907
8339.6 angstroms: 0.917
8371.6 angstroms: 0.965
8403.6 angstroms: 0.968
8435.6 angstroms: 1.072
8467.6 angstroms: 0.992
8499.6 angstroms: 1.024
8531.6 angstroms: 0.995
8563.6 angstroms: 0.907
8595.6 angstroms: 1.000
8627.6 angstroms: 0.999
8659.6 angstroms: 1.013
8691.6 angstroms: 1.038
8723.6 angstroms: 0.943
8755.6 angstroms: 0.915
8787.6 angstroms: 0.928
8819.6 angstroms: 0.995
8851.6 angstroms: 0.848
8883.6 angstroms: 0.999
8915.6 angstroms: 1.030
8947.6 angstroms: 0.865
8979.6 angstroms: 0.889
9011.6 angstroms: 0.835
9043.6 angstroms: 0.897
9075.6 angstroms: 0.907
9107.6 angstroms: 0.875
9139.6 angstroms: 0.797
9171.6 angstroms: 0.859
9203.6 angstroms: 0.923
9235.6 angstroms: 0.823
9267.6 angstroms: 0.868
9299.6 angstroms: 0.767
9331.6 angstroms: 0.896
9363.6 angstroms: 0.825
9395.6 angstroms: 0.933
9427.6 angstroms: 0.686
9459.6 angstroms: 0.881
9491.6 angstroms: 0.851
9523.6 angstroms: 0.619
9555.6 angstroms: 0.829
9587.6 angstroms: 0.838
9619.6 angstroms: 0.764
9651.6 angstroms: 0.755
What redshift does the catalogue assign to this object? 0.087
